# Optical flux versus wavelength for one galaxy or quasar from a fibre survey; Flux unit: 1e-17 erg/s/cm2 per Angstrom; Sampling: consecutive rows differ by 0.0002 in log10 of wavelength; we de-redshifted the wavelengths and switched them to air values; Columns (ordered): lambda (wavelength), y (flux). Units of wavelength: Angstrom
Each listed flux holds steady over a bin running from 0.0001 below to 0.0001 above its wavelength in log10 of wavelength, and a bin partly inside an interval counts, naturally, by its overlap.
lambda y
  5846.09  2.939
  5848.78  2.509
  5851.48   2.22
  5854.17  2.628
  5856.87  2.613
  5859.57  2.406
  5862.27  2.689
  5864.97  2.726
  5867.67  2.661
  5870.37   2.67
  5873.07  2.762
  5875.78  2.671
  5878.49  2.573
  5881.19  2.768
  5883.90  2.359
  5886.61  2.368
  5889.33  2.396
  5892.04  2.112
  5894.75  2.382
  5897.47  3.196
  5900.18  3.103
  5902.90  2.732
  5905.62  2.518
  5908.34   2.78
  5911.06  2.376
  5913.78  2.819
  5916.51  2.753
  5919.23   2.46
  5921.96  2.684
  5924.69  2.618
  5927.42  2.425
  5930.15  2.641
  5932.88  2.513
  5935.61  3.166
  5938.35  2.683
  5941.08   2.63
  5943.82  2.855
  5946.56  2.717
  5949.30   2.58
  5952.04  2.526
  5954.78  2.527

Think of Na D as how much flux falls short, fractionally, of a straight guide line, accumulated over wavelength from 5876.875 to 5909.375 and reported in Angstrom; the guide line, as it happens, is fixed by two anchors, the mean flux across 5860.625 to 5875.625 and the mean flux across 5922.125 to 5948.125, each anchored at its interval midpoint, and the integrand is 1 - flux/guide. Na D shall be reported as 1.1 Angstrom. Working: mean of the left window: 2.69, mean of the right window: 2.69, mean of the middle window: 2.61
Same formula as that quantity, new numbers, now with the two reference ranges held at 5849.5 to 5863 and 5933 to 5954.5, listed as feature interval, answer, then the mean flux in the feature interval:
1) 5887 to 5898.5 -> 0.45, 2.49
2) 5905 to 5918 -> -0.10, 2.66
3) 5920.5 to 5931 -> 0.32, 2.59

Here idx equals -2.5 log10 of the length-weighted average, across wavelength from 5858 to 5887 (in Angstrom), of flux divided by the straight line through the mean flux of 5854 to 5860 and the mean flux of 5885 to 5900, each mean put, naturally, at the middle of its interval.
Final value -0.028 mag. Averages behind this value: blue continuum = 2.55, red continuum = 2.54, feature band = 2.61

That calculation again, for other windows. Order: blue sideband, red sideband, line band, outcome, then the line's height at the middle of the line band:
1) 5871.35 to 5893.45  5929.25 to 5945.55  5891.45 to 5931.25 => -0.01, 2.63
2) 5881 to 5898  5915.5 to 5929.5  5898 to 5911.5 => -0.10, 2.52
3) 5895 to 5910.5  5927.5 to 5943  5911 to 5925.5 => 0.05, 2.76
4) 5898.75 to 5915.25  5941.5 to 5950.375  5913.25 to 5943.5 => 0.02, 2.72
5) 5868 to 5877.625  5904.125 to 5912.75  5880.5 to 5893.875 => 0.11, 2.64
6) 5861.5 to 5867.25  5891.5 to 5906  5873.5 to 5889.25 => 0.07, 2.71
